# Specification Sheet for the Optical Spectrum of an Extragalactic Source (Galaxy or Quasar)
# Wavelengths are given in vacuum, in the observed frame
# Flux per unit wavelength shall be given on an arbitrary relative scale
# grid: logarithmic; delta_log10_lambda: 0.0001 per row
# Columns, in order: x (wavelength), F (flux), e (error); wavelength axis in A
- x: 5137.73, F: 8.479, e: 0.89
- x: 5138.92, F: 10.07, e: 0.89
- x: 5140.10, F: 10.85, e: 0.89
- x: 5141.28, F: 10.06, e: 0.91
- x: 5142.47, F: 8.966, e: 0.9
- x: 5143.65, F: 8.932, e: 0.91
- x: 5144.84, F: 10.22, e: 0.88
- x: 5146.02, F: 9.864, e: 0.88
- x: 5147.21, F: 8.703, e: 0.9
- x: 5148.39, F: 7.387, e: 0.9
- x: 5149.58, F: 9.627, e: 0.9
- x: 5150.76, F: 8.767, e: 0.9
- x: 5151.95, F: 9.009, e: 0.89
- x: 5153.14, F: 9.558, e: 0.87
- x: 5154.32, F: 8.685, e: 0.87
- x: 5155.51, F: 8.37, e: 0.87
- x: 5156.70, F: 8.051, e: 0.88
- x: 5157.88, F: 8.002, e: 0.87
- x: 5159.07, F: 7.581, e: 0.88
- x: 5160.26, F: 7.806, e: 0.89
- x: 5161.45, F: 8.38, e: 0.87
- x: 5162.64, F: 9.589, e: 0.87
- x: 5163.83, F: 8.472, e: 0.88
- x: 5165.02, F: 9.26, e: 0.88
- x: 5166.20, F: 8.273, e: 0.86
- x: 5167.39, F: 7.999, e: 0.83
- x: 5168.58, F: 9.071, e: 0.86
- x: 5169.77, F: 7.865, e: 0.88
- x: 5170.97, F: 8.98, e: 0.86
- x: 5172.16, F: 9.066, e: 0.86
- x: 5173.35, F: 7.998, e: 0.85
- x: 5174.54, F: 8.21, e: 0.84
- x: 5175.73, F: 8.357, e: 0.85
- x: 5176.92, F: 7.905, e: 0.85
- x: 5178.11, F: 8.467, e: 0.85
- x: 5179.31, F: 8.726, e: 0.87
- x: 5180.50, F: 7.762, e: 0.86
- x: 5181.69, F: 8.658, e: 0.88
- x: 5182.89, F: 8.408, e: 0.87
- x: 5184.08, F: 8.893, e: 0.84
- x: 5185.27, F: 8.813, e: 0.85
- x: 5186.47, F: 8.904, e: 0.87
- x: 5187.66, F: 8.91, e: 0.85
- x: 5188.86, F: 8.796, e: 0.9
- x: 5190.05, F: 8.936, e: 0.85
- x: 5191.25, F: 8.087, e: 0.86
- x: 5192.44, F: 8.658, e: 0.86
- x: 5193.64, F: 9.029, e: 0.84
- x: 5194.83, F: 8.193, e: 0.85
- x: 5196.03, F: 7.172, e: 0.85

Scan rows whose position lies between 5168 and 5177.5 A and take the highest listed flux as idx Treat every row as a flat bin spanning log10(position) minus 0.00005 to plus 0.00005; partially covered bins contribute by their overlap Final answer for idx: 9.071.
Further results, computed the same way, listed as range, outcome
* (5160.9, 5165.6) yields 9.589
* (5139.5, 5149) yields 10.85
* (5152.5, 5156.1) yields 9.558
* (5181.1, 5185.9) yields 8.893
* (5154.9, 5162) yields 8.38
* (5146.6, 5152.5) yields 9.627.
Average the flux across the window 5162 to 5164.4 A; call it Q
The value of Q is 9.01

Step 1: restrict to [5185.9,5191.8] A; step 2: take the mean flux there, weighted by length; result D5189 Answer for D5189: 8.73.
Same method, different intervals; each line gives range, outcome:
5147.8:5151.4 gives 8.6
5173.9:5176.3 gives 8.29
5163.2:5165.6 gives 8.87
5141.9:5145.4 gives 9.36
